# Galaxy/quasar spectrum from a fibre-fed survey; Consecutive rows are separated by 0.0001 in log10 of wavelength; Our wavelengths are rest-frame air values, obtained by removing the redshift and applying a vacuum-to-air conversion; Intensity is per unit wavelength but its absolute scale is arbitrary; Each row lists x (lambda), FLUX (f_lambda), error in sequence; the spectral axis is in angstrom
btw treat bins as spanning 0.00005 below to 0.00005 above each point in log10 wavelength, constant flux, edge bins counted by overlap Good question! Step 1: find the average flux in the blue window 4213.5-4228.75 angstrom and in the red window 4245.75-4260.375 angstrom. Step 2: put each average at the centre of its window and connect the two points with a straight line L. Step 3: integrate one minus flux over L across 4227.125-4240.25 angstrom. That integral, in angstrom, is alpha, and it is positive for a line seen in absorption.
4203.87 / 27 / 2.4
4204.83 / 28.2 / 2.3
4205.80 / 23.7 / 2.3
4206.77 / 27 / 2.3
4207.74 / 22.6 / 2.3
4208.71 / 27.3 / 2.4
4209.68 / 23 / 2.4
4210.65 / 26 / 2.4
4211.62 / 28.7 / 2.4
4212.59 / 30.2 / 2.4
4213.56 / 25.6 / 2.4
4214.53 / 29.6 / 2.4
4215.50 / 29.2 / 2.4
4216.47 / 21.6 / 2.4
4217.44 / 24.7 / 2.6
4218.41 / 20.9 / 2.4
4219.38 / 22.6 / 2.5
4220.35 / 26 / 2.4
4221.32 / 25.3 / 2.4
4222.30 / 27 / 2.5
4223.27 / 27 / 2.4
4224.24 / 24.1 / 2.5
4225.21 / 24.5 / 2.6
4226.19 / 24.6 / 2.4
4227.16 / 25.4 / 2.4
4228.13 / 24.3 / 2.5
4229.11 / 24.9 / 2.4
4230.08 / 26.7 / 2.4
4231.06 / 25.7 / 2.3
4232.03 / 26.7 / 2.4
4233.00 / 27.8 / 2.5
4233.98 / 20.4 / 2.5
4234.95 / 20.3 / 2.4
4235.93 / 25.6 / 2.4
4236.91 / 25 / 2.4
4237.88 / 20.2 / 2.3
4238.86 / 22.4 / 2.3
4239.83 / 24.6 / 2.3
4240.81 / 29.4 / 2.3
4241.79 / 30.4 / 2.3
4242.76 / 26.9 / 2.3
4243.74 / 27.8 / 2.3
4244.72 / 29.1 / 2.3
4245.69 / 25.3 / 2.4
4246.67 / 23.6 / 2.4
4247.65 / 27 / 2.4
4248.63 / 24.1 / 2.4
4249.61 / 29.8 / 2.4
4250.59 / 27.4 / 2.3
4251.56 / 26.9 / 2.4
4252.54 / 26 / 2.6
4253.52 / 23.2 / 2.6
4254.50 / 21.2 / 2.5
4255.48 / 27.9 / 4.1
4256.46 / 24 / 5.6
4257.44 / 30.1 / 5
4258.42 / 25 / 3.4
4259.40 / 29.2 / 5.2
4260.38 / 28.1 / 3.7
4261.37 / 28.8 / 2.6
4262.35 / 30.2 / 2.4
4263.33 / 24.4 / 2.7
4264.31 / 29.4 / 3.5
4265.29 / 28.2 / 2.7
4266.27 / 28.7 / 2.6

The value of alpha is 0.7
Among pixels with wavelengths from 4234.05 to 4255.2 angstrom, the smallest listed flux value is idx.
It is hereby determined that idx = 20.2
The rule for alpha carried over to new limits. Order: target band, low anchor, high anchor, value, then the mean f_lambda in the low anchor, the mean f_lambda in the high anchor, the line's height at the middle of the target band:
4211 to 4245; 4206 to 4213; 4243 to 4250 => 1.1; 26.2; 26.6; 26.4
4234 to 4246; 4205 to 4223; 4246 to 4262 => 0.4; 25.7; 26.4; 26.1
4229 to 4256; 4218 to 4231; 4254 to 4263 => 0.5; 24.9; 27.1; 26.1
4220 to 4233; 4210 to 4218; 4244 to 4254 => 0.5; 26.8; 26.3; 26.6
